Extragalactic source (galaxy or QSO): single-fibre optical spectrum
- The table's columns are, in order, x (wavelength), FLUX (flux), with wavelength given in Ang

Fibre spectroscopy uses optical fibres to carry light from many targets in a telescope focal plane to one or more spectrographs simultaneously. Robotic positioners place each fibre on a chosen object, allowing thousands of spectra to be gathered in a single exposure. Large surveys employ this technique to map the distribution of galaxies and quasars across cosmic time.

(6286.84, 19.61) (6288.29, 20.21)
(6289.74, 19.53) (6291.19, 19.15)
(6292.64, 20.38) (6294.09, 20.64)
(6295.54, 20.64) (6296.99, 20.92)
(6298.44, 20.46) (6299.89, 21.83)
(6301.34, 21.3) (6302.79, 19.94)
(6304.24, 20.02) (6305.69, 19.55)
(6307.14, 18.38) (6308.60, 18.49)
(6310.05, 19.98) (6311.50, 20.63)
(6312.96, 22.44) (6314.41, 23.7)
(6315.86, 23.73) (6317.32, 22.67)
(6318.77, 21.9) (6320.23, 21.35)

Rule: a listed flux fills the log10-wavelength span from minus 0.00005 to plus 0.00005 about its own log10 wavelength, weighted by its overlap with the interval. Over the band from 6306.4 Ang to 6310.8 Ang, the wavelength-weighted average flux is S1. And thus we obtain 19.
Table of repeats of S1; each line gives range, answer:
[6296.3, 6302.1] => 21.1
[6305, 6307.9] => 18.9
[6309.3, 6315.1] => 21.7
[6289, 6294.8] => 19.9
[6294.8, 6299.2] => 20.7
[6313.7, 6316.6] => 23.7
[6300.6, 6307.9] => 19.8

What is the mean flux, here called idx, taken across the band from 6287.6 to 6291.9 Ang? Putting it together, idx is 19.6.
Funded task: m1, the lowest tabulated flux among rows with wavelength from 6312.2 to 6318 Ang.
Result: 22.44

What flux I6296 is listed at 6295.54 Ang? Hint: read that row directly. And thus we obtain 20.64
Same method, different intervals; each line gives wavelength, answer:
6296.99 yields 20.92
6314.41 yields 23.7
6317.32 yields 22.67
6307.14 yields 18.38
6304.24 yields 20.02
